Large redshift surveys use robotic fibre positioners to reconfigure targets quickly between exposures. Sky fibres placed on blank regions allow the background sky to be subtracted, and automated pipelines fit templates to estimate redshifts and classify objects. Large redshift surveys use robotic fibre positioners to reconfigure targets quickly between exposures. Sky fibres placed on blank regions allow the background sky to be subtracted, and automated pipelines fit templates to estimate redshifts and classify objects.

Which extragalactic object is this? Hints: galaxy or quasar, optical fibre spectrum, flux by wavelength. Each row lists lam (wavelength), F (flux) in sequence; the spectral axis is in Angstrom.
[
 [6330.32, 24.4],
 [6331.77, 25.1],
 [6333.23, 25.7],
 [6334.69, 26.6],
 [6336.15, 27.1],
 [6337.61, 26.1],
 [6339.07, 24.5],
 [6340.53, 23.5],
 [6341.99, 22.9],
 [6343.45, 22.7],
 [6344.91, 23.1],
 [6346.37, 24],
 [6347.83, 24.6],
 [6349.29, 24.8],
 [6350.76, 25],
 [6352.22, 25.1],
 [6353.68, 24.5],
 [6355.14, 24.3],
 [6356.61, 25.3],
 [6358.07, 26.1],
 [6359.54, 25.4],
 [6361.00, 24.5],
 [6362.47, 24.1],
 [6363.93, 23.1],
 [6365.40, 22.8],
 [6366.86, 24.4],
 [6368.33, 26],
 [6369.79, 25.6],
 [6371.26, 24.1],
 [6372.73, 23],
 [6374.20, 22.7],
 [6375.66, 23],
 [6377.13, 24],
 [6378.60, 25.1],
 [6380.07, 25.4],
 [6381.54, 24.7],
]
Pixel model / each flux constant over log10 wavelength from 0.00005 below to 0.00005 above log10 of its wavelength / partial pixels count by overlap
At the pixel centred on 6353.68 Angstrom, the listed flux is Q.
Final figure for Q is 24.5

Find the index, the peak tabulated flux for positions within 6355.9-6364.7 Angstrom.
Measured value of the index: 26.1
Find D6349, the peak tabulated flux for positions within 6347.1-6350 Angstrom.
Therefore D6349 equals 24.8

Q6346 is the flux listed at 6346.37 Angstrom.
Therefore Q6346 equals 24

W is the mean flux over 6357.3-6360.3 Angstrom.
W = 25.8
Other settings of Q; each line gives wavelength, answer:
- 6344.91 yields 23.1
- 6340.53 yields 23.5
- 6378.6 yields 25.1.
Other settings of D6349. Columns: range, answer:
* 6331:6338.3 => 27.1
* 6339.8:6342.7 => 23.5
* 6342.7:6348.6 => 24.6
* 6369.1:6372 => 25.6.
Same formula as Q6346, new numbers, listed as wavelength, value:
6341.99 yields 22.9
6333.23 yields 25.7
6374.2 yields 22.7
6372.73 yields 23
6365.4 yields 22.8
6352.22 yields 25.1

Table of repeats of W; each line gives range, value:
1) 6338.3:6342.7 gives 23.7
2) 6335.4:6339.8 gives 25.9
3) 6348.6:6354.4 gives 24.8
